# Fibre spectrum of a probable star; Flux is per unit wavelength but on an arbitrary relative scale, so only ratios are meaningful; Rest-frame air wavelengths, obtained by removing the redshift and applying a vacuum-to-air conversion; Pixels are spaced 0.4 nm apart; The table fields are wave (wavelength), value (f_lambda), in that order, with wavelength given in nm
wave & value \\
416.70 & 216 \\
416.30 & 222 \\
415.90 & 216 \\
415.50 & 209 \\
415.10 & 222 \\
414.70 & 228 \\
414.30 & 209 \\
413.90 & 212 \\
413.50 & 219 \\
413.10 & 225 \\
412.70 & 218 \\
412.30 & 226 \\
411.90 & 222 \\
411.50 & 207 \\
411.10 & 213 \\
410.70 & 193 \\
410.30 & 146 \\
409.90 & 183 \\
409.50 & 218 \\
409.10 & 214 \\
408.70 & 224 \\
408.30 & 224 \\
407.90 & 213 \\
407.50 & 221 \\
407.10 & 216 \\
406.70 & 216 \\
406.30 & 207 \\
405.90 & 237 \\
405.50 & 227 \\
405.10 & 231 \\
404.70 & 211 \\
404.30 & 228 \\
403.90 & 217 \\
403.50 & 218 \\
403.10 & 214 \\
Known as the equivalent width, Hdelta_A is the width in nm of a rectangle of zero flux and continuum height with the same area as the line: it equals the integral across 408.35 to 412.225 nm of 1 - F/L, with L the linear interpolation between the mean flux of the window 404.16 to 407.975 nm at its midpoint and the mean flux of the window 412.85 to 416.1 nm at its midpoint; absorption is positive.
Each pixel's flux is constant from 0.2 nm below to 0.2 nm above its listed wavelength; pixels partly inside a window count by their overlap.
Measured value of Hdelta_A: 0.27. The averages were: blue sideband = 221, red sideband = 218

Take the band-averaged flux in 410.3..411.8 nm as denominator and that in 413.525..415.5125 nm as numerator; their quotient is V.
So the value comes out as 1.1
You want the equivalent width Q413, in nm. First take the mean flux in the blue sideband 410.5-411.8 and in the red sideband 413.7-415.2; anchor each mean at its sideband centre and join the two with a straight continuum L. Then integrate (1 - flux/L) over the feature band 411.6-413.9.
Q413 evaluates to -0.10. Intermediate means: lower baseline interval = 206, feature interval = 220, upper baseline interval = 217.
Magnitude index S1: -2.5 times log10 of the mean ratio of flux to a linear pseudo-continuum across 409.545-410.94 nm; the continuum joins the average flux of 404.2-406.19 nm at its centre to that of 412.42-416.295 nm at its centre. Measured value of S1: 0.225 mag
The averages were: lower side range 226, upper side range 218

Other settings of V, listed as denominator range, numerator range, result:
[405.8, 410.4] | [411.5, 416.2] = 1.04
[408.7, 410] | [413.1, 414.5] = 1.03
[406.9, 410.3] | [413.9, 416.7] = 1.03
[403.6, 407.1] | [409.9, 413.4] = 0.93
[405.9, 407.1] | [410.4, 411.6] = 0.92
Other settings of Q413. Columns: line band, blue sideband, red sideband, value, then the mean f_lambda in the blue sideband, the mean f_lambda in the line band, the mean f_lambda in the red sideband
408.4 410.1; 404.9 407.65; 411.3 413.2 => 0.08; 222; 211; 219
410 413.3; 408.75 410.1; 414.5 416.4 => 0.10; 207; 206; 219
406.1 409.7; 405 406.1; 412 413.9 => 0.18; 232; 217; 221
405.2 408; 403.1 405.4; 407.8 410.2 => -0.06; 221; 220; 210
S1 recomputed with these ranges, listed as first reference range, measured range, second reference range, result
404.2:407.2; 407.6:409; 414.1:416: 0.002 mag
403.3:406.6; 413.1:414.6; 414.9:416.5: 0.011 mag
